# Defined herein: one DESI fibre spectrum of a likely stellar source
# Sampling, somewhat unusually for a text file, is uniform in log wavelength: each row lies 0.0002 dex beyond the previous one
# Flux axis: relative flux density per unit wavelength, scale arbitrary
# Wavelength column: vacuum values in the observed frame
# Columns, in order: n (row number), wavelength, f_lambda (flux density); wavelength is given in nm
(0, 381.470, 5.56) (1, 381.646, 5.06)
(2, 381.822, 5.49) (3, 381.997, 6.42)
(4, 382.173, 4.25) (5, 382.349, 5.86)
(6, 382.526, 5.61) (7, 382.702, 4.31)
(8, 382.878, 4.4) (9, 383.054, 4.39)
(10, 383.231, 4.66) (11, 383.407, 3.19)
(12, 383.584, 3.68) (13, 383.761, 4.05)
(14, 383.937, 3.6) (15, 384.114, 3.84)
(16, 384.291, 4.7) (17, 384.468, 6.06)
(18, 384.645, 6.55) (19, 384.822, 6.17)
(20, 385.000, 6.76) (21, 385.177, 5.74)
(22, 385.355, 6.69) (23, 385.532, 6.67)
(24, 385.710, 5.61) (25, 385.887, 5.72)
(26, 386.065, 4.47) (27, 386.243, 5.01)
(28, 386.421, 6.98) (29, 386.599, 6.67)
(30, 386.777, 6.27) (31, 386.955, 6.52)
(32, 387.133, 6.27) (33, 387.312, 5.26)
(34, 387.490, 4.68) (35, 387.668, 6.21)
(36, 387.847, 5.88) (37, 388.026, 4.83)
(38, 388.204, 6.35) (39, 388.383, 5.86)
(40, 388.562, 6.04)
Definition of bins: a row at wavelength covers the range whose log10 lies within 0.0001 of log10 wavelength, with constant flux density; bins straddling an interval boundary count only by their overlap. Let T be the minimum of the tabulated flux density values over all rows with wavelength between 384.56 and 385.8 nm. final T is 5.61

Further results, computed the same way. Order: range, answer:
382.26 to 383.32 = 4.31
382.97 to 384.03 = 3.19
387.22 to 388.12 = 4.68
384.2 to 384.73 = 4.7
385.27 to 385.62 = 6.67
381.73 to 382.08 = 5.49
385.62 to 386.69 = 4.47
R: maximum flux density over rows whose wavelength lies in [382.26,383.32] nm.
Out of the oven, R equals 5.86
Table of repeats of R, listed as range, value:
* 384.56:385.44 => 6.76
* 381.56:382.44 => 6.42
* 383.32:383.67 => 3.68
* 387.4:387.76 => 6.21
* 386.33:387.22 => 6.98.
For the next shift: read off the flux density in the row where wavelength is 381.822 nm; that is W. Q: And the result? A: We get 5.49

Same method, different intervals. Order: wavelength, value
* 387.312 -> 5.26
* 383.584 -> 3.68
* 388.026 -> 4.83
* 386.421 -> 6.98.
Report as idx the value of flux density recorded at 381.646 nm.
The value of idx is 5.06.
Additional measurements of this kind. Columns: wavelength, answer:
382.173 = 4.25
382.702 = 4.31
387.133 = 6.27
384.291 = 4.7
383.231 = 4.66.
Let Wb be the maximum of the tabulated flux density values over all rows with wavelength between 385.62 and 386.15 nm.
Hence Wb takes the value 5.72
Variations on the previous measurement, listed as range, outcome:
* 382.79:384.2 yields 4.66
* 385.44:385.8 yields 6.67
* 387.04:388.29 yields 6.35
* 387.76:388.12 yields 5.88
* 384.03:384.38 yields 4.7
